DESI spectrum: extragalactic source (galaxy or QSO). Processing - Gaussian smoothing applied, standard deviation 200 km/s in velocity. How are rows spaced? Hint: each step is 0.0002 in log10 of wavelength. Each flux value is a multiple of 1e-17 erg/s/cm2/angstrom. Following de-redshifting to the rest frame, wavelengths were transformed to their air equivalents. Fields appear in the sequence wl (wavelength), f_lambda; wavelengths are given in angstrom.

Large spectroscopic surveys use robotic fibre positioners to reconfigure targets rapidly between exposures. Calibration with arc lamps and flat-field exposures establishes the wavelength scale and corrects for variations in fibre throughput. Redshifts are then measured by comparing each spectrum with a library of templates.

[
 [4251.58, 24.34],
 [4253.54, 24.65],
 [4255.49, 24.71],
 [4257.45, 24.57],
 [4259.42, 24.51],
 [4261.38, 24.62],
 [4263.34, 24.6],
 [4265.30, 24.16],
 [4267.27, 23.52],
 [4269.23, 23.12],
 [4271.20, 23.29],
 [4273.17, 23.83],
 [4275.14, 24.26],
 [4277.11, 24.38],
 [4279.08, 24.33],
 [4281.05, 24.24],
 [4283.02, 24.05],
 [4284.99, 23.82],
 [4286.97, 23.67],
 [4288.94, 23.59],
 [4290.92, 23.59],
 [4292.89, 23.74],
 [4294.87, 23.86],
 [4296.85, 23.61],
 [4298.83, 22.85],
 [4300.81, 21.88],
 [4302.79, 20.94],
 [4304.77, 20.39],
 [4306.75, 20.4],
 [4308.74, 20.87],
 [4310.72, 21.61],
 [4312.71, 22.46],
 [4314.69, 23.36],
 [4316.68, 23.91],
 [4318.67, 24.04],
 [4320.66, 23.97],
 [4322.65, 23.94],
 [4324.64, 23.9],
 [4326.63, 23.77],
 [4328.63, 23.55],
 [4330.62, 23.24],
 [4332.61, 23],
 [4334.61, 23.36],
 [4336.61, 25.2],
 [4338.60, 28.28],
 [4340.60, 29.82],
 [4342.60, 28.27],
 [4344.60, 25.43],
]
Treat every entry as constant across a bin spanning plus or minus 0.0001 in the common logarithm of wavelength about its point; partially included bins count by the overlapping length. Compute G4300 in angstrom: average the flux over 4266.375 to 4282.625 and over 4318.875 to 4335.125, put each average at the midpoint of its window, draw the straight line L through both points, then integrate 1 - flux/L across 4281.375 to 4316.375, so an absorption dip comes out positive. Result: 1.6 angstrom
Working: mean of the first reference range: 23.9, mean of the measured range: 22.7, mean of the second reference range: 23.6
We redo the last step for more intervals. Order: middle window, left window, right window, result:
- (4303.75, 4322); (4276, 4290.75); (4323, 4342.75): 1.7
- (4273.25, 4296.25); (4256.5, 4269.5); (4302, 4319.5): -0.7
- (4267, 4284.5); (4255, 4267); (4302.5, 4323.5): 0.0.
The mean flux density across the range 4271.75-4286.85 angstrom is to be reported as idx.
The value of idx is 24.1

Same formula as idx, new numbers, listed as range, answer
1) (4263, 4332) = 23.3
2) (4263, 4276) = 23.8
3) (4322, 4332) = 23.7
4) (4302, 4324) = 22.4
